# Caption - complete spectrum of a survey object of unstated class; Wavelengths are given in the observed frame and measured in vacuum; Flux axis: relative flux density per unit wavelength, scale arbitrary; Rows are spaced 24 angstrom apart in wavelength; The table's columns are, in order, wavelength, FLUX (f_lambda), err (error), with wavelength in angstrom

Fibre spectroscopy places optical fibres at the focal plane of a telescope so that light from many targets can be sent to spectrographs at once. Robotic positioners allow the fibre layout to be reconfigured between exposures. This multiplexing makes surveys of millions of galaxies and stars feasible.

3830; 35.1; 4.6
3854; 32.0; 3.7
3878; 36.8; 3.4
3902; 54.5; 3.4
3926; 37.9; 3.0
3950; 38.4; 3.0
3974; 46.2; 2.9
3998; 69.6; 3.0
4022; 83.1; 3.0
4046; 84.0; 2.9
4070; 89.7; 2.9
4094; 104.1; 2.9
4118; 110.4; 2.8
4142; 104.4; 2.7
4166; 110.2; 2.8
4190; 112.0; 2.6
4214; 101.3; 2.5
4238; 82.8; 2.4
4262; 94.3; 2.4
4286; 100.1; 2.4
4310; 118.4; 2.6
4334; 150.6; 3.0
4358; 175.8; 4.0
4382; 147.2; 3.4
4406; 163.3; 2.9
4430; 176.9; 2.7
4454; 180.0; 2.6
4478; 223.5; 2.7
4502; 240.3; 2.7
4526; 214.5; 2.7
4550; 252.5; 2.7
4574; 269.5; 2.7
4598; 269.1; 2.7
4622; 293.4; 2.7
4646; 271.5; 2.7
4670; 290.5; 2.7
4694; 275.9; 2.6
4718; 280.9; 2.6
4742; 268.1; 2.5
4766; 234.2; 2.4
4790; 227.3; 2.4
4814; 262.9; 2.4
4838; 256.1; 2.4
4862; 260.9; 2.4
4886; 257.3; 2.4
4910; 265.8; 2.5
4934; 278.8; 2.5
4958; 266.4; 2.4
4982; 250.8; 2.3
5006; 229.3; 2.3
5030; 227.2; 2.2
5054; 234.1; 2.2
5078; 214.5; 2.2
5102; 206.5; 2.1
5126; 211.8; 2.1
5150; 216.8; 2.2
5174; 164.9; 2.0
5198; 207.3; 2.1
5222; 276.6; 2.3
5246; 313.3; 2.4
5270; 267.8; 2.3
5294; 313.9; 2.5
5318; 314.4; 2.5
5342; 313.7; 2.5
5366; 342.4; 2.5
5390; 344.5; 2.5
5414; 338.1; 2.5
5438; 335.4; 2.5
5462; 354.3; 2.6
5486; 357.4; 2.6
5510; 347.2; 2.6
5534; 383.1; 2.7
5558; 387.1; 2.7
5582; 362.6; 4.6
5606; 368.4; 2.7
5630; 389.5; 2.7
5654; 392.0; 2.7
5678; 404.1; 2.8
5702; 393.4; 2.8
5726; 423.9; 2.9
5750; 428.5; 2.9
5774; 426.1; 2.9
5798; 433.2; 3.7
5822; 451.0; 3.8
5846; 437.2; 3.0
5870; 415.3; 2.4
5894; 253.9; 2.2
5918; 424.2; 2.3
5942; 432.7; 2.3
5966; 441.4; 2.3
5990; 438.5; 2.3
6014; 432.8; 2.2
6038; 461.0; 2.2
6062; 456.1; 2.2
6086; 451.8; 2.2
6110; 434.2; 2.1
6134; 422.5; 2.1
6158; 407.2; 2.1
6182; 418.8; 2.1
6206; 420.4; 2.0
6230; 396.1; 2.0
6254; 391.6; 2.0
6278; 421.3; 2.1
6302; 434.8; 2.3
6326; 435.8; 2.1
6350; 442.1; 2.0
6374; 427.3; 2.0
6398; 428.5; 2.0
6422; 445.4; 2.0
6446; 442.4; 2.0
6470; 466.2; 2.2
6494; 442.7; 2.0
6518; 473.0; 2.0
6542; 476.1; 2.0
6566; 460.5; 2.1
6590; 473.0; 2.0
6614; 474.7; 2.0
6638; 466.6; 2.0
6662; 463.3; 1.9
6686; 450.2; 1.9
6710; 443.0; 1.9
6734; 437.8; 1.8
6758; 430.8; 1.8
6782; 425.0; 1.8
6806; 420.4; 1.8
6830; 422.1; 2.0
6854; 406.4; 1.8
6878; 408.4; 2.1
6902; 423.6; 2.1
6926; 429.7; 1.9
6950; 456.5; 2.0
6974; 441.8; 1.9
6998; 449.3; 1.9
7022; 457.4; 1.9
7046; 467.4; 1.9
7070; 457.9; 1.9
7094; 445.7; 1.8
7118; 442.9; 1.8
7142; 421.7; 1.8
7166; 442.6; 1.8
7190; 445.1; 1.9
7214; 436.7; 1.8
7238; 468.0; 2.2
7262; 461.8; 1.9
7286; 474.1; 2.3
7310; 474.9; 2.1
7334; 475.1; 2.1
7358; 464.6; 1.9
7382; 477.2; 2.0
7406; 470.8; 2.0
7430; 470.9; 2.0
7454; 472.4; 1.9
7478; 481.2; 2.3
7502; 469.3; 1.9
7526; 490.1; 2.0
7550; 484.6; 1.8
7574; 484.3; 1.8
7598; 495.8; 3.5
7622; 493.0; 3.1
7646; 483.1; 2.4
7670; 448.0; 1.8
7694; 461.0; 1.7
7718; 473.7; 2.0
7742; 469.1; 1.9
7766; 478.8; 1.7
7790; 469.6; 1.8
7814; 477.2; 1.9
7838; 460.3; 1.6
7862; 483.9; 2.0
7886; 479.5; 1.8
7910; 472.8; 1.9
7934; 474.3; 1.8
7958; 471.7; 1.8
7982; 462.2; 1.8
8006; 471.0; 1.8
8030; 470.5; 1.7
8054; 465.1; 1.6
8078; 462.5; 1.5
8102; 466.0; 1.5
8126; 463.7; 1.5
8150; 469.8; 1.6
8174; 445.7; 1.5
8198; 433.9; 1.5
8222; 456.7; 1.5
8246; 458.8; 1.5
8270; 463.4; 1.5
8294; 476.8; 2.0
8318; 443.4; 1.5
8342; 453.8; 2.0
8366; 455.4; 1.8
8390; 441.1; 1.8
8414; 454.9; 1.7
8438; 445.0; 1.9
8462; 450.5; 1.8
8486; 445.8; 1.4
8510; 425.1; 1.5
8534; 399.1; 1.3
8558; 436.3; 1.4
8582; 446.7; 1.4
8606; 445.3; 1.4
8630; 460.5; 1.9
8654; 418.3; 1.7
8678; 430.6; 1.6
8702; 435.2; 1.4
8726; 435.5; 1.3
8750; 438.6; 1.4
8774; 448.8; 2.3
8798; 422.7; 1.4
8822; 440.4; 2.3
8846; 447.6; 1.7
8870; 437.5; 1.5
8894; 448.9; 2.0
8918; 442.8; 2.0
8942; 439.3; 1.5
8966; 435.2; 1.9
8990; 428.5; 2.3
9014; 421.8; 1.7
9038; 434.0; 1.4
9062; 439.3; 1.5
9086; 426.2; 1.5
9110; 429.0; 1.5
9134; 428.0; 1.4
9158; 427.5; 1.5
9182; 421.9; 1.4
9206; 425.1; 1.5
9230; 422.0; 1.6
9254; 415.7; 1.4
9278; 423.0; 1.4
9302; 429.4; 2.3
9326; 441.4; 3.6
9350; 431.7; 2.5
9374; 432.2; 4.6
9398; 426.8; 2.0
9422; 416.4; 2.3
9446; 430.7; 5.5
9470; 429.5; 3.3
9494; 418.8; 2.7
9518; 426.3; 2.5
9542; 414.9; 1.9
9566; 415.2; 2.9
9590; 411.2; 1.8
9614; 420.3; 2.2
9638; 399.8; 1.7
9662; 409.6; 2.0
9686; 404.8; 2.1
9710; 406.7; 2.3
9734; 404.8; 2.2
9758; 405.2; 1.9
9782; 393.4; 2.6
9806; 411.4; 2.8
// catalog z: 0.00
